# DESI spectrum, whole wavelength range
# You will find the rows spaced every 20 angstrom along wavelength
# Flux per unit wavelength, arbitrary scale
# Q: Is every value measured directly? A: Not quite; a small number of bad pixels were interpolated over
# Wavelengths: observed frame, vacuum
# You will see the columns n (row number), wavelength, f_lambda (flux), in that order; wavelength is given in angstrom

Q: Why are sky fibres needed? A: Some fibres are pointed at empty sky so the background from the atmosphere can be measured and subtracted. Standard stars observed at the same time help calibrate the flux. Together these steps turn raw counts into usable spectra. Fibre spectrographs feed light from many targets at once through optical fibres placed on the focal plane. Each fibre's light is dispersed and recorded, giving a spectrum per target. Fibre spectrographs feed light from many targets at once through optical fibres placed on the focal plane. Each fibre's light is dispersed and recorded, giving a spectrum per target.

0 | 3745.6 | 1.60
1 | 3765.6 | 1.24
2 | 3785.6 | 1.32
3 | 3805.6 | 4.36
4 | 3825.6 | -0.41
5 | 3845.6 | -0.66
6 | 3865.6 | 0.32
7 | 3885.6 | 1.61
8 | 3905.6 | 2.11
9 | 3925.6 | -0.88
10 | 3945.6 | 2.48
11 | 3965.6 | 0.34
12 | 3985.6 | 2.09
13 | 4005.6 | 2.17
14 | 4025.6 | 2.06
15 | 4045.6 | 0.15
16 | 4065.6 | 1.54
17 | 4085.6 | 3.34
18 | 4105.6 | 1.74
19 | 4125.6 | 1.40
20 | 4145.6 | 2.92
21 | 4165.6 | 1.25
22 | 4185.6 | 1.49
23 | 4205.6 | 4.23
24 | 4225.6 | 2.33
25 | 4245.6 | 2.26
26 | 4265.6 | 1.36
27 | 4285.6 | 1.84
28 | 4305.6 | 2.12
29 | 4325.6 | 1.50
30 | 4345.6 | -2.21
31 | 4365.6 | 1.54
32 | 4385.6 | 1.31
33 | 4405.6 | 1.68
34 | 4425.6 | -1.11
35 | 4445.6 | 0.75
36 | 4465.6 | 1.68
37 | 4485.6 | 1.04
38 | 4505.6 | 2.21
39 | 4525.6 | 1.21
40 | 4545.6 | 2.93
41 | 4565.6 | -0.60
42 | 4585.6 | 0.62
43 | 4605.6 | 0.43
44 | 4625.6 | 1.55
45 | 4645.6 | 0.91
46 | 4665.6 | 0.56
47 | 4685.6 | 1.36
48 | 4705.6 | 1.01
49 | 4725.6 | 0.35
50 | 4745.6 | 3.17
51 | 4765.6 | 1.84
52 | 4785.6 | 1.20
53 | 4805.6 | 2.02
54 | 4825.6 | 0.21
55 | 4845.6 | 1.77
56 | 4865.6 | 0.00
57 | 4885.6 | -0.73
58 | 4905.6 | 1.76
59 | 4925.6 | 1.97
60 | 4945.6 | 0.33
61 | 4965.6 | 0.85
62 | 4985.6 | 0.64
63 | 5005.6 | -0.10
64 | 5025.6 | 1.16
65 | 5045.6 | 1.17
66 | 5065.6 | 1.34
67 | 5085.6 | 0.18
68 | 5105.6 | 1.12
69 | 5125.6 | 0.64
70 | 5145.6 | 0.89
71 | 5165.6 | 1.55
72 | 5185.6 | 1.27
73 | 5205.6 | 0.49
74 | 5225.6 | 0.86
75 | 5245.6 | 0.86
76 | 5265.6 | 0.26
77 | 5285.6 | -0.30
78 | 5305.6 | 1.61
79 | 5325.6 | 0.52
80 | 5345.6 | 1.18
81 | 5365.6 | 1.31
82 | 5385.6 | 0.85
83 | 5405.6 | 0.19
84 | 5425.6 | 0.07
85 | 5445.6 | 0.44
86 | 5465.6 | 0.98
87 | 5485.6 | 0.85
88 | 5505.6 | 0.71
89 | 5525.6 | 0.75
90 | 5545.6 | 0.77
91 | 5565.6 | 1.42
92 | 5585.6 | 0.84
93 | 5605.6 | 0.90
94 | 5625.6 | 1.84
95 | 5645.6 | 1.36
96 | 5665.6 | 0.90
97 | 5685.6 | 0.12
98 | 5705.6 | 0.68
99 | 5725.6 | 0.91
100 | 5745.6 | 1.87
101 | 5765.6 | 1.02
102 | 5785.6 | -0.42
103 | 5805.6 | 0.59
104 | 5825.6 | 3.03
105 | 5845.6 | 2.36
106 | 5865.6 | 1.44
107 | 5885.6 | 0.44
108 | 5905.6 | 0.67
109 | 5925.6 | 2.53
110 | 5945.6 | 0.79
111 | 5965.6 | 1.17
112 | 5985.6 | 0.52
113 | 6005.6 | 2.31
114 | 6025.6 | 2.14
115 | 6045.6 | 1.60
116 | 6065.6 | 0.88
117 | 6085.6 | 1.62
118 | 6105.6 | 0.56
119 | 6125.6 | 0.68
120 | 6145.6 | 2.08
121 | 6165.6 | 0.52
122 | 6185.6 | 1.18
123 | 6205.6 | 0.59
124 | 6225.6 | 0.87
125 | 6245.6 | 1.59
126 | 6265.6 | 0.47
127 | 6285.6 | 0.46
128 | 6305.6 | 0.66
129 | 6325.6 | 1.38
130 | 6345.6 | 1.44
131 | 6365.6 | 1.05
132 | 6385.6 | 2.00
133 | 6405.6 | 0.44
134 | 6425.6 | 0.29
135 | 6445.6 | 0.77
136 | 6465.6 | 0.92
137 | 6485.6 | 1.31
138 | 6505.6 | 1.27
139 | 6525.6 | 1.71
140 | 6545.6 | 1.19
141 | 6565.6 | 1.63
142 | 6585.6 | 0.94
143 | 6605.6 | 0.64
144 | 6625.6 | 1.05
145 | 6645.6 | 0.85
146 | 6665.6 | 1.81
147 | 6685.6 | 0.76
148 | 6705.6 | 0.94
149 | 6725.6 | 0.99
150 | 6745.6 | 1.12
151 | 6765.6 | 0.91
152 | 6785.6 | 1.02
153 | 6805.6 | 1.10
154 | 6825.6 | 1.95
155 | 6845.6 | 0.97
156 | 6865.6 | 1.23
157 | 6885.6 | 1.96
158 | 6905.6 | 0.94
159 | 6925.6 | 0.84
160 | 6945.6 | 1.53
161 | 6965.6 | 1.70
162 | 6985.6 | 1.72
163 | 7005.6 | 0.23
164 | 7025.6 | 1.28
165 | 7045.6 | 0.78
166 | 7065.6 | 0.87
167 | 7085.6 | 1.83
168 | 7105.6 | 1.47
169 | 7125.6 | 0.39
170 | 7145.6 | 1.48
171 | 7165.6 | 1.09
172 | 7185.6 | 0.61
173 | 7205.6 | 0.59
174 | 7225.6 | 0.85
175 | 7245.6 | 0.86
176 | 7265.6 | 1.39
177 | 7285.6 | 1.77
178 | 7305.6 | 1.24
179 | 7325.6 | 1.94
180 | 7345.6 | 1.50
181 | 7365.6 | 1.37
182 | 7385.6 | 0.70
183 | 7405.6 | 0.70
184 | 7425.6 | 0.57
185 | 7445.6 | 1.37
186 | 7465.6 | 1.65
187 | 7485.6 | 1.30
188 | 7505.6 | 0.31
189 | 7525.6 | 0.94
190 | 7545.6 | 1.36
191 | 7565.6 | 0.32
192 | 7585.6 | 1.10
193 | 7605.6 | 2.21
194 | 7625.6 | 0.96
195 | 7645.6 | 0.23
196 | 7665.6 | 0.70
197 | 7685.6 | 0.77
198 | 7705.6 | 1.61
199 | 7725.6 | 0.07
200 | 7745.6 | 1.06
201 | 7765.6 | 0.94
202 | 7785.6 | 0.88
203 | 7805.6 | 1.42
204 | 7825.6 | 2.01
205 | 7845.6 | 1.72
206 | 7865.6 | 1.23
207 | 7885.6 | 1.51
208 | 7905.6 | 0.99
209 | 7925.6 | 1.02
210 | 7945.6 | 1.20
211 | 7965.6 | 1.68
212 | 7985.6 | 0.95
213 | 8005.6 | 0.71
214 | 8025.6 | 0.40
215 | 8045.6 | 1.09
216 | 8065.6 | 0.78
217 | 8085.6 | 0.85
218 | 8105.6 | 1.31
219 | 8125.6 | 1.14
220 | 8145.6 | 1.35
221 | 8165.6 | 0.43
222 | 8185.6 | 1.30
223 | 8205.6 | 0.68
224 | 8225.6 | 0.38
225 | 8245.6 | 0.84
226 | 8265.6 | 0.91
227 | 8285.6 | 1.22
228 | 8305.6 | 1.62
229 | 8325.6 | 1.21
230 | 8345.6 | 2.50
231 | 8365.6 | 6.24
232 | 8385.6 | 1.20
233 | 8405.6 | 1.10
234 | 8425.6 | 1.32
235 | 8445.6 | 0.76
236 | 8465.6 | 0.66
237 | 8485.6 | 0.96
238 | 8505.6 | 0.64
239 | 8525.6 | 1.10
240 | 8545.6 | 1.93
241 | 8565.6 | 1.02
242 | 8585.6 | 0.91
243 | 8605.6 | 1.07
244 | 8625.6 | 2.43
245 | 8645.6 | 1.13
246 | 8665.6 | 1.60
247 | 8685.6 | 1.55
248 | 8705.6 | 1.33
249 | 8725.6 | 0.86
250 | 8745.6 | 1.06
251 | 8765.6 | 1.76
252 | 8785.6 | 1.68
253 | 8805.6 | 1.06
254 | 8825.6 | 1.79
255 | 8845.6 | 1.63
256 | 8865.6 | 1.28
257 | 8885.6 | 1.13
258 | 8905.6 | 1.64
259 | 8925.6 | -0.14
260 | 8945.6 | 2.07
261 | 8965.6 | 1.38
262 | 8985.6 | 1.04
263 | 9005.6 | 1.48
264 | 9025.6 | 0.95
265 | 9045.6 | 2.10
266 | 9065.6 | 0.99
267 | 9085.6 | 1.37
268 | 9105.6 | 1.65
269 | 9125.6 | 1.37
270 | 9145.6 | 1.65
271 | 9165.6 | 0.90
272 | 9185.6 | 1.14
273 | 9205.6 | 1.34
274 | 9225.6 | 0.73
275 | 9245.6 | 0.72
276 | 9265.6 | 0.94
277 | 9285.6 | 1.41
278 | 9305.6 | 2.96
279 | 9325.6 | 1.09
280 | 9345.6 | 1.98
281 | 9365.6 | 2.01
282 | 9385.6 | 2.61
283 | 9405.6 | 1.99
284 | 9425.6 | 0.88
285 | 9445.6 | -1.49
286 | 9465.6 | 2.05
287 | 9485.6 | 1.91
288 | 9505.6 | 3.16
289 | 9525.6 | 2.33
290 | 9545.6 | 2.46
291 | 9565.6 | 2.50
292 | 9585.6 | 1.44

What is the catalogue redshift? 1.24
